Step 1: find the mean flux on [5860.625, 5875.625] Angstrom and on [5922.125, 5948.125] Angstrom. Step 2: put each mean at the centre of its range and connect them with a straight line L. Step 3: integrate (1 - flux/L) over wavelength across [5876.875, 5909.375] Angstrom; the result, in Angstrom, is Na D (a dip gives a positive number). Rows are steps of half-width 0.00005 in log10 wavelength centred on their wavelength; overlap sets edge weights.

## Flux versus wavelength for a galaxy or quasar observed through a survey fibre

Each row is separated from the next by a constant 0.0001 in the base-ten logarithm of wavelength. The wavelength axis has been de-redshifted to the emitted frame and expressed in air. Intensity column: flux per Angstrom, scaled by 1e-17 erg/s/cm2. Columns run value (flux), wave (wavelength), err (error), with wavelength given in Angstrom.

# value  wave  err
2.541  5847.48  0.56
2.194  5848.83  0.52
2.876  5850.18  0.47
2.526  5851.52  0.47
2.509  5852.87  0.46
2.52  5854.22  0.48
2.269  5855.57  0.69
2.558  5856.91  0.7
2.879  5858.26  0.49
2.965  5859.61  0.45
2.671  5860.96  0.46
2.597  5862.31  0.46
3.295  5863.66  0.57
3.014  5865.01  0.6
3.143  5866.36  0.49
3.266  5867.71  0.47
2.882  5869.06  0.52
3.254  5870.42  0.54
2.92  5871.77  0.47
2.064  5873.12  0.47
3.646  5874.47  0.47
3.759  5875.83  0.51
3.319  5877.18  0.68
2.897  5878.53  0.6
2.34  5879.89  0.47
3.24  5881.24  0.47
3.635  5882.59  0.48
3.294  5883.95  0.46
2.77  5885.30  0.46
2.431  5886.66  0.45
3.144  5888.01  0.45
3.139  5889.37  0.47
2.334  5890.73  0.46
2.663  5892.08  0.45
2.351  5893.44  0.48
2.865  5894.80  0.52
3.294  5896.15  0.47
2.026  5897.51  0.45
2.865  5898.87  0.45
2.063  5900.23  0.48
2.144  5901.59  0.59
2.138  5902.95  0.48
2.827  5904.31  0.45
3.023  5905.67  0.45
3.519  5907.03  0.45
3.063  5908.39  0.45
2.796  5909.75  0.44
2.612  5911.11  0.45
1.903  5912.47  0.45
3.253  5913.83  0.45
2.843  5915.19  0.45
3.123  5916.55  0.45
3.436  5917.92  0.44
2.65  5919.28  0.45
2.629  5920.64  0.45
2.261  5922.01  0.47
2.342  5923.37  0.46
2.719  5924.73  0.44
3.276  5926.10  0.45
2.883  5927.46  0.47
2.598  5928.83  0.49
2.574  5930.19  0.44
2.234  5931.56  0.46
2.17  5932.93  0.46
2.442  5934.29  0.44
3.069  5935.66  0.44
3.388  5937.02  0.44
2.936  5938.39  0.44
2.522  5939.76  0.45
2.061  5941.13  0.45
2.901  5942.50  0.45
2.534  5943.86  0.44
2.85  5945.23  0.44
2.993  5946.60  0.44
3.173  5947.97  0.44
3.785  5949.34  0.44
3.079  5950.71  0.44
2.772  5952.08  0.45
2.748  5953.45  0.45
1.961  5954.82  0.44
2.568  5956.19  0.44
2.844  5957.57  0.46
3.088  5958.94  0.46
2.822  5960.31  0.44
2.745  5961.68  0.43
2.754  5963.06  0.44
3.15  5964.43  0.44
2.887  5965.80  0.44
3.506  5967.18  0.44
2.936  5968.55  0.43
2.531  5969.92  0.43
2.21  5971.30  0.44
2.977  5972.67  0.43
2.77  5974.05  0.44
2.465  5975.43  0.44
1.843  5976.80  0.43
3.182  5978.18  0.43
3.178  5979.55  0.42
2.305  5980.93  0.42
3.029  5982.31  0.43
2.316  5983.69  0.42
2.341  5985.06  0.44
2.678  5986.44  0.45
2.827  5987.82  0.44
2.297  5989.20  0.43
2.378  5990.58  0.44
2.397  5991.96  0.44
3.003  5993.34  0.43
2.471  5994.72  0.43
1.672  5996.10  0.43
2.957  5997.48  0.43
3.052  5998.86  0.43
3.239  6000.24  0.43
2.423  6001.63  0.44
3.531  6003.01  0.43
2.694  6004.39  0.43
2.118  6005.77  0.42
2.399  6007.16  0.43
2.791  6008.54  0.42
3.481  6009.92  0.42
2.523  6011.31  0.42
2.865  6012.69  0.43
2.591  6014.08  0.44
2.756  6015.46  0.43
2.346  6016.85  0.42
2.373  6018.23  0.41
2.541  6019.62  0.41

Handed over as 1.0 Angstrom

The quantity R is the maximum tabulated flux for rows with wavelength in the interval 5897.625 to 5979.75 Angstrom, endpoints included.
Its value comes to 3.785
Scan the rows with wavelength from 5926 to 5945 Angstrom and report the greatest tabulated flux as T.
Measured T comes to 3.388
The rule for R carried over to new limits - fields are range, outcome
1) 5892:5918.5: 3.519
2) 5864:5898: 3.759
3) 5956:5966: 3.15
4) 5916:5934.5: 3.436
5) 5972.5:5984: 3.182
